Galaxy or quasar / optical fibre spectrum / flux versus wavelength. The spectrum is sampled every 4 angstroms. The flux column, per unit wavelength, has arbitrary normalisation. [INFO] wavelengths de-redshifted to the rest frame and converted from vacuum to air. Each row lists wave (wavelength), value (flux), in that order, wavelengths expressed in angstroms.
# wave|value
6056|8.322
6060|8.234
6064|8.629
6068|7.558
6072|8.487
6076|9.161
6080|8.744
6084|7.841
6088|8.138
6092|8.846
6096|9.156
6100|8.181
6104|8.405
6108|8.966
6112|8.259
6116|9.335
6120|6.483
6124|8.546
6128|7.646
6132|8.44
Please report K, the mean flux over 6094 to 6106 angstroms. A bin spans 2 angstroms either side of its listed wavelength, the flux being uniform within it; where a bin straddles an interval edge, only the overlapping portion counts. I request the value 8.58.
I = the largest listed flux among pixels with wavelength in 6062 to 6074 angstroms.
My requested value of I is 8.629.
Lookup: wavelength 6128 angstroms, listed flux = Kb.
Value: 7.646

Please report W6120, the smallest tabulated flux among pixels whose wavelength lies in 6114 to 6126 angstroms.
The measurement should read 6.483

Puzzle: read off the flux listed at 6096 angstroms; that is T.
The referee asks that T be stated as 9.156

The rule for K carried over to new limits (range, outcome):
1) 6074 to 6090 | 8.47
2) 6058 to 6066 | 8.43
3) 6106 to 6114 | 8.61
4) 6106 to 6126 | 8.32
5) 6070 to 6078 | 8.82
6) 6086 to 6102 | 8.58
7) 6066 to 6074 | 8.02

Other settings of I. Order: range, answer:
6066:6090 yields 9.161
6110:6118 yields 9.335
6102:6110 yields 8.966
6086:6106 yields 9.156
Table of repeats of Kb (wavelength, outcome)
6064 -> 8.629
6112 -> 8.259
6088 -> 8.138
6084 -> 7.841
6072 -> 8.487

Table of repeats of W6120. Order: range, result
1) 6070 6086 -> 7.841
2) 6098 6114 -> 8.181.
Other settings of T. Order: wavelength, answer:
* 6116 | 9.335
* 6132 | 8.44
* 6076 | 9.161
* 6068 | 7.558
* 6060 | 8.234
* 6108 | 8.966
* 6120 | 6.483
